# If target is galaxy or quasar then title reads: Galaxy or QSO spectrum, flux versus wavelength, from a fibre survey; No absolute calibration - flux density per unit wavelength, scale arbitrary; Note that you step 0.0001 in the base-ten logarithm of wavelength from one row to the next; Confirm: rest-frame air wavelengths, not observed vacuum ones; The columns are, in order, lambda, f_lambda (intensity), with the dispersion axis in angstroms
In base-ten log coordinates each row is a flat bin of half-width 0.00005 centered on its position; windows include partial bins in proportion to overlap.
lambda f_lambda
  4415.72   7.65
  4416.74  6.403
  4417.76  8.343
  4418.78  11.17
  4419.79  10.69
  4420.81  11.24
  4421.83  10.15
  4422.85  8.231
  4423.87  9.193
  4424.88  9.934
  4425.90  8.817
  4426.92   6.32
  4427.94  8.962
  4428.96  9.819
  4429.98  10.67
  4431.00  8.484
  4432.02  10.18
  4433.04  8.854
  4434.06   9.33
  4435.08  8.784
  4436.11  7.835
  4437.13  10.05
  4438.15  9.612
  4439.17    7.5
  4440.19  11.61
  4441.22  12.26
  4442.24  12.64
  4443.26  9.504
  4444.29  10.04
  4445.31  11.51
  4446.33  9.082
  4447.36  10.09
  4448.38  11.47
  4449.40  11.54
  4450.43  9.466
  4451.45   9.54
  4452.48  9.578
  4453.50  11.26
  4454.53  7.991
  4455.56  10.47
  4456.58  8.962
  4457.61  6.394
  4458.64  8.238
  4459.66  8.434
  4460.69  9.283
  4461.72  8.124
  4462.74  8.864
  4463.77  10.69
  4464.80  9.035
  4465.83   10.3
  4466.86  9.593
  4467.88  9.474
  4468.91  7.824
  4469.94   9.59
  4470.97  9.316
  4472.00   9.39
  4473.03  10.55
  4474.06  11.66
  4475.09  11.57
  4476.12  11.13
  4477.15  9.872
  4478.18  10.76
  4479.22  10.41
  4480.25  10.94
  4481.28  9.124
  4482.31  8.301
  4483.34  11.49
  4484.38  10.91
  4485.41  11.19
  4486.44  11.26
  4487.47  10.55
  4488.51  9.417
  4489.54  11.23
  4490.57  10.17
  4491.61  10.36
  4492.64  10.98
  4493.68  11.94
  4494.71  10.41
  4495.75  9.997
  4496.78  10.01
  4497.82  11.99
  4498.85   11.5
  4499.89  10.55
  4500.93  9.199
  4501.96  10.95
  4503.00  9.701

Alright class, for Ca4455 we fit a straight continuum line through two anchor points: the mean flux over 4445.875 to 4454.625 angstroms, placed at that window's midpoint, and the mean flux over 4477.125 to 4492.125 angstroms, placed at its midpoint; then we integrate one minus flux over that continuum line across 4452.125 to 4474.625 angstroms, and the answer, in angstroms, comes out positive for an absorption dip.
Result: 2.0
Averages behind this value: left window 10.1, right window 10.4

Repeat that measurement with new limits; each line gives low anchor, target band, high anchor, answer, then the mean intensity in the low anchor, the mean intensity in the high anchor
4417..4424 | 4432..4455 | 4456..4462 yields -2.9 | 9.77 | 8.27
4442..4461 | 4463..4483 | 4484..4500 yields 0.6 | 9.73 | 10.8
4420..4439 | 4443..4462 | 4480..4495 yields 0.4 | 9.24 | 10.6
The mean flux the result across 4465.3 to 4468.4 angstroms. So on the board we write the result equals 9.8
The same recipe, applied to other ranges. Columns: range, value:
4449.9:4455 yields 9.58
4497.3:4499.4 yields 11.7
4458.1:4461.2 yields 8.63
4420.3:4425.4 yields 9.75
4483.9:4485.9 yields 11.1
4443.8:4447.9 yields 10.2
